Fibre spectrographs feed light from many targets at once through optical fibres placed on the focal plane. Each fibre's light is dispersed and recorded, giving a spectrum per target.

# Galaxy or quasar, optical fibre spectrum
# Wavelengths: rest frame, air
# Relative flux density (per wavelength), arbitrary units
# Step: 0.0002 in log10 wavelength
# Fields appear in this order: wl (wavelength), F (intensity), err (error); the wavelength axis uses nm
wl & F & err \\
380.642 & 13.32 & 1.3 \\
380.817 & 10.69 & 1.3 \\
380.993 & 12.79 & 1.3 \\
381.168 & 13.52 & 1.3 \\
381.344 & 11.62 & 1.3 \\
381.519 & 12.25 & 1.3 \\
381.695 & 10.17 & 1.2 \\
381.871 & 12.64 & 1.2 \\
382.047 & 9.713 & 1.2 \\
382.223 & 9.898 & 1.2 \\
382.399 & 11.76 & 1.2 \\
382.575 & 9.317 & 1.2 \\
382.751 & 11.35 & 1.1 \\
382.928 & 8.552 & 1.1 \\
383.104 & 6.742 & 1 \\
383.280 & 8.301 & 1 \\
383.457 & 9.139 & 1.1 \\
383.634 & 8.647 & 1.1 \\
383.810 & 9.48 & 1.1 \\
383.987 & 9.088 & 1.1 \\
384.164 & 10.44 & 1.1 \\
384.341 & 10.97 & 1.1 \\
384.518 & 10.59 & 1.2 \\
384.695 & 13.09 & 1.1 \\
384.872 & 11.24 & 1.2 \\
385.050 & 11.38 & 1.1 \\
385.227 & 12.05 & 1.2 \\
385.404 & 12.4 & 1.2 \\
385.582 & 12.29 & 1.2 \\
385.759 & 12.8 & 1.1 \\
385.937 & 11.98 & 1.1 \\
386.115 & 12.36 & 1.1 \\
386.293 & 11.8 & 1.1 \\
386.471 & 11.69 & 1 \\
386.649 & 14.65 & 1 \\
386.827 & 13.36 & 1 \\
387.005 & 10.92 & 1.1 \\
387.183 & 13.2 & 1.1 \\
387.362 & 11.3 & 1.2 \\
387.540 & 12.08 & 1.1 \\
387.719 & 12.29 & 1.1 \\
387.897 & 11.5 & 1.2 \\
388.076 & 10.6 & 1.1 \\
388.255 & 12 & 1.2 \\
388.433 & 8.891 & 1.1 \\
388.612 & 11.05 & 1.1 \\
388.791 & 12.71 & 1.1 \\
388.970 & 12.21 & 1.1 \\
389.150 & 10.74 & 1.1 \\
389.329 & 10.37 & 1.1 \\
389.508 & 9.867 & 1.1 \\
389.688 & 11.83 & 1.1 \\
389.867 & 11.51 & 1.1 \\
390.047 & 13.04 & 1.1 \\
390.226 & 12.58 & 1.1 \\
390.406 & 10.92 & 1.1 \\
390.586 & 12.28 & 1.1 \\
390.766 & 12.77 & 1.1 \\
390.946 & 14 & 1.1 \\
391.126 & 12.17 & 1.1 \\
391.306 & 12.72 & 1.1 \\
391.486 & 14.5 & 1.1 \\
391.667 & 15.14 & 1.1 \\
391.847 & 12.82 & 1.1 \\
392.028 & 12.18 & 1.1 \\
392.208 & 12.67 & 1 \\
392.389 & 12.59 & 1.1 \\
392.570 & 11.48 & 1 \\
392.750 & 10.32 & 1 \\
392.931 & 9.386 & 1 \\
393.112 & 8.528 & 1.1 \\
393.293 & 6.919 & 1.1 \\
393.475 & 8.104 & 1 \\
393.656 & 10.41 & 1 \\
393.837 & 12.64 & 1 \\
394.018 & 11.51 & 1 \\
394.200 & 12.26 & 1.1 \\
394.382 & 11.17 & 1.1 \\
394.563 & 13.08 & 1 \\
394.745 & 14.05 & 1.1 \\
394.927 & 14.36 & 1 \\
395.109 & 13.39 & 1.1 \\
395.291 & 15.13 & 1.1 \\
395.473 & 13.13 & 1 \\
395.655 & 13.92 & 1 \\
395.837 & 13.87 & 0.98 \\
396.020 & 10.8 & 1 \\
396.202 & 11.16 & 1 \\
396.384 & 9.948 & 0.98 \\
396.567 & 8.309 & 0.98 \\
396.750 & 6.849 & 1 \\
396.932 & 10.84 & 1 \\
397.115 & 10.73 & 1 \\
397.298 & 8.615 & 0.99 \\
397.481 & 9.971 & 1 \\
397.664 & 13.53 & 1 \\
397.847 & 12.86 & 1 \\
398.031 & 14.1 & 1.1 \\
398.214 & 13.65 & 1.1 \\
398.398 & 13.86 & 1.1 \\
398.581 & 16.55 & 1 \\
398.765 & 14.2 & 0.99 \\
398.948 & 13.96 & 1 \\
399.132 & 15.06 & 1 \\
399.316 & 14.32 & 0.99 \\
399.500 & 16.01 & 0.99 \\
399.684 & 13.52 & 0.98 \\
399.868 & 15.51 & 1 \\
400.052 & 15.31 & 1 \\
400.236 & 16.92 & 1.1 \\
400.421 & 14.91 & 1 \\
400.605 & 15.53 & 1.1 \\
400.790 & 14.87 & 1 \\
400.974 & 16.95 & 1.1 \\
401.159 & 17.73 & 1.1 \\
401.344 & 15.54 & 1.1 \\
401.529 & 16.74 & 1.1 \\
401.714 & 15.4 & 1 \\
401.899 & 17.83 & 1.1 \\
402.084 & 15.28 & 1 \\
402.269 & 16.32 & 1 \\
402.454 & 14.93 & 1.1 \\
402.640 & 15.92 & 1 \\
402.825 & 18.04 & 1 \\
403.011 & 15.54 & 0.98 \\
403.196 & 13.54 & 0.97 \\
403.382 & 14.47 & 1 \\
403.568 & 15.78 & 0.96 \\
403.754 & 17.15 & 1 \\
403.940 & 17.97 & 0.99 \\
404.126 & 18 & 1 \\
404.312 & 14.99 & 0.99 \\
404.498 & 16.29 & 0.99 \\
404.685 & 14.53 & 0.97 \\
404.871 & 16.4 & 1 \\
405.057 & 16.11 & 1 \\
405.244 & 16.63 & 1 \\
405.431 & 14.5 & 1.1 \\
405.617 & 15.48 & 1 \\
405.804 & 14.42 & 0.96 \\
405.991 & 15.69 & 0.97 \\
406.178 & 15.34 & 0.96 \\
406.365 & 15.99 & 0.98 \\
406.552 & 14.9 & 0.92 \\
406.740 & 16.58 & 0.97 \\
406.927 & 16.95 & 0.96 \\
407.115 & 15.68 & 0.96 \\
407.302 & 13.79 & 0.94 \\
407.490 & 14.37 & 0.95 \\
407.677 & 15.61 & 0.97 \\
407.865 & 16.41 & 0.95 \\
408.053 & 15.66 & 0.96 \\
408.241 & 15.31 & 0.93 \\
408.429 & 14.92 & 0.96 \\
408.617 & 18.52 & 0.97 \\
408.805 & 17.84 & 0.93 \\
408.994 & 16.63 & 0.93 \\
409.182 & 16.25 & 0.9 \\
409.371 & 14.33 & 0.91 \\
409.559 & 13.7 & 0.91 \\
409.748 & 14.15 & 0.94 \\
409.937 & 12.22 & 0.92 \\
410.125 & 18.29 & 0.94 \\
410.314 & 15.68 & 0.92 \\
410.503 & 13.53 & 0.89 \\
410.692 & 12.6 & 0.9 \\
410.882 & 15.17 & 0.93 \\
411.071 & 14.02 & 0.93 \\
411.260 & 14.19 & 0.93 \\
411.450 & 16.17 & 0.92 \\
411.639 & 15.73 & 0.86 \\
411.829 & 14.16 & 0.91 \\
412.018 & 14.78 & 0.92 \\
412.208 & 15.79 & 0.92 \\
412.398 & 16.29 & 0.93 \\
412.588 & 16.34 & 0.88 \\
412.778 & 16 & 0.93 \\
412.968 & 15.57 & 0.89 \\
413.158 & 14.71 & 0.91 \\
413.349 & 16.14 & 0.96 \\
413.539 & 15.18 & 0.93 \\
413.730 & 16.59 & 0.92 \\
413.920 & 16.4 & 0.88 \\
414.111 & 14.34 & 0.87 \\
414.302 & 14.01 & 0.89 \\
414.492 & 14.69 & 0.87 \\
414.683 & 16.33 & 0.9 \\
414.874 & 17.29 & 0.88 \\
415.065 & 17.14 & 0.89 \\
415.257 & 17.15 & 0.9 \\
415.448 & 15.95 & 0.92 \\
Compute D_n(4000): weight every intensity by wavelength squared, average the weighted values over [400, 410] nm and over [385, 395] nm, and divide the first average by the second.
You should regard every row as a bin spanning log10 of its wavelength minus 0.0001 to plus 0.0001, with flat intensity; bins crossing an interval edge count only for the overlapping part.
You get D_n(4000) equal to 1.4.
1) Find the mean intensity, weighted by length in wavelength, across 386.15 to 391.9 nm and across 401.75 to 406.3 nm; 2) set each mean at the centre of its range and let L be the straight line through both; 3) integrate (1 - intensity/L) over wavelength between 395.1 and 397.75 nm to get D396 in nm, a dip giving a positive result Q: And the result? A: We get 0.51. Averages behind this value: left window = 12.1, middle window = 11.3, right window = 15.9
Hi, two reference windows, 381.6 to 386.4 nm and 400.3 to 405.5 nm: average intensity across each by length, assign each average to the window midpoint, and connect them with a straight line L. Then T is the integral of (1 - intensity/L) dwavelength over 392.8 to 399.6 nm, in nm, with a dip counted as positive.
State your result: 0.994 nm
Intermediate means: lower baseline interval 10.7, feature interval 12.1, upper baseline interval 16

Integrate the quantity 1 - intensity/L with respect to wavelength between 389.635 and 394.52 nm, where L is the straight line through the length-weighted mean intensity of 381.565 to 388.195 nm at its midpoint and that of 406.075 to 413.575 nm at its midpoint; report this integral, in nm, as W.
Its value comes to 0.23 nm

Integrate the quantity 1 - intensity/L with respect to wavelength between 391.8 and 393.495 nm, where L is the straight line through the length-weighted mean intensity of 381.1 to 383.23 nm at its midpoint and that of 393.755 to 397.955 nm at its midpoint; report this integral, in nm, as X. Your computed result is 0.15 nm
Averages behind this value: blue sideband 10.6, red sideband 11.8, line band 10.5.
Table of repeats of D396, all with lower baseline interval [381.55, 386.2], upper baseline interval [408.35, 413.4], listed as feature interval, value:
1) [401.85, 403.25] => -0.21 nm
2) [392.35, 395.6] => 0.21 nm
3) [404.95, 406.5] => -0.12 nm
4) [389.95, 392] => -0.19 nm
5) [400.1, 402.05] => -0.37 nm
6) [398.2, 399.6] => -0.16 nm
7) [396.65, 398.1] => 0.24 nm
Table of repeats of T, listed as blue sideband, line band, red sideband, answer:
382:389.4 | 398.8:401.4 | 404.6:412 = -0.30 nm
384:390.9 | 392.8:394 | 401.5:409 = 0.33 nm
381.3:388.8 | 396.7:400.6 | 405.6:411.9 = 0.01 nm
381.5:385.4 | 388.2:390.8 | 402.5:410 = 0.06 nm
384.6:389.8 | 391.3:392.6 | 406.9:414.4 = -0.06 nm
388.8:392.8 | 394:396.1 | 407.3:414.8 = -0.04 nm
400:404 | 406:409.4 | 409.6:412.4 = -0.14 nm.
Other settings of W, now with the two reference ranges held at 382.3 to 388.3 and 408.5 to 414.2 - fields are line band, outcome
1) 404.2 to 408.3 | -0.281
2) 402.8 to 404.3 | -0.218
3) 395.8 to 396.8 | 0.219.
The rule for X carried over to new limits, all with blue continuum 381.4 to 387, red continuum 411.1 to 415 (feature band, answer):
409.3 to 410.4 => 0.02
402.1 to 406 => -0.48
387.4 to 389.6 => 0.09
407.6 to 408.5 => -0.05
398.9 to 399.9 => -0.10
